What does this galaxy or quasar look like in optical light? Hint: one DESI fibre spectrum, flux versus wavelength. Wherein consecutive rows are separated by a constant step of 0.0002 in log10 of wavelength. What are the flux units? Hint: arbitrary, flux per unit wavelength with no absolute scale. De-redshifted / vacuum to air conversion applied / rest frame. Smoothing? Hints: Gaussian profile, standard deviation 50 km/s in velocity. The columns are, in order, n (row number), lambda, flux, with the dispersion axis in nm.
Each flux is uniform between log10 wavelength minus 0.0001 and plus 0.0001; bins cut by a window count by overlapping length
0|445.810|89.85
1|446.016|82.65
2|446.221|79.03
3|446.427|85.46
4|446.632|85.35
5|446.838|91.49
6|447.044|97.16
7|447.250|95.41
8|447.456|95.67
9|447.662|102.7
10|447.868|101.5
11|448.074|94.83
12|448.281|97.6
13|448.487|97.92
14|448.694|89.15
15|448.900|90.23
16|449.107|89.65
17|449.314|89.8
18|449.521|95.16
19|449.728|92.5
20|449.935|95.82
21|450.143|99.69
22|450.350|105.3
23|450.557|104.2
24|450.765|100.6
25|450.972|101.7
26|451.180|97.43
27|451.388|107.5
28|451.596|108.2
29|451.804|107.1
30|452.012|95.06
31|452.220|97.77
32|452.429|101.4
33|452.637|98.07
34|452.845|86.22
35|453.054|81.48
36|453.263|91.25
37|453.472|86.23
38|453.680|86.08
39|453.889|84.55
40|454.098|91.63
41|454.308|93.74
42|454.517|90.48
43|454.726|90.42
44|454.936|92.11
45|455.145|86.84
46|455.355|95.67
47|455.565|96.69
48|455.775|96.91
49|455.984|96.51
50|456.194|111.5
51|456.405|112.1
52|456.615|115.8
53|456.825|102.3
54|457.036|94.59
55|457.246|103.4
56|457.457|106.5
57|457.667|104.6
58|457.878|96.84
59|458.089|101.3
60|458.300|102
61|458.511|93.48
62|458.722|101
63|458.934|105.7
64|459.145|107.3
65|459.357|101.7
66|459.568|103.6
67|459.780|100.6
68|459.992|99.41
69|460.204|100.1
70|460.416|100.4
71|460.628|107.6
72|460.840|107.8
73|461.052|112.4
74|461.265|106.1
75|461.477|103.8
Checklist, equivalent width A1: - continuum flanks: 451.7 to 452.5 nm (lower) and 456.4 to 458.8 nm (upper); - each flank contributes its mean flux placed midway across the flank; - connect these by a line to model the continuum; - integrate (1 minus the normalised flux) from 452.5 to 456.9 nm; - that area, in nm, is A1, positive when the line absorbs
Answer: 0.29 nm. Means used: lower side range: 100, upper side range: 102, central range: 94.6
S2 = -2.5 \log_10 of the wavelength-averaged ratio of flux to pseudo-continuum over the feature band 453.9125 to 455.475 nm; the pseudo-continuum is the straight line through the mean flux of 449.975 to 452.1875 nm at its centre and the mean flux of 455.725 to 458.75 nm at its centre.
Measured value 0.13 mag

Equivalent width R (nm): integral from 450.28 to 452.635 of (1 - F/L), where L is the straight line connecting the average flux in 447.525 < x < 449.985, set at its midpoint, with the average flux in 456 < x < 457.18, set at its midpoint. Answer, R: -0.08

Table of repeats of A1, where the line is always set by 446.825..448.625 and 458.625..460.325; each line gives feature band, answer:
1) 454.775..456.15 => 0.08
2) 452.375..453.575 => 0.11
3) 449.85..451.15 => -0.03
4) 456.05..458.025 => -0.07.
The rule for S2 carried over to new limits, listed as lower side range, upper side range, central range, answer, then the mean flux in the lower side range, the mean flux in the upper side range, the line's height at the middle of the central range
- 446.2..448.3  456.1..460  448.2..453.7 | 0.009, 93.7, 103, 97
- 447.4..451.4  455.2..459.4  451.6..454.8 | 0.078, 97.3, 102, 99.6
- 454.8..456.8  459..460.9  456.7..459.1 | 0.004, 100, 103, 102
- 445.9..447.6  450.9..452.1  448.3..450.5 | 0.023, 89.3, 103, 96.9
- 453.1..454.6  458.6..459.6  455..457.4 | -0.061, 88.8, 104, 95.5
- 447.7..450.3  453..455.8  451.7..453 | -0.057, 94.9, 90.2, 92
